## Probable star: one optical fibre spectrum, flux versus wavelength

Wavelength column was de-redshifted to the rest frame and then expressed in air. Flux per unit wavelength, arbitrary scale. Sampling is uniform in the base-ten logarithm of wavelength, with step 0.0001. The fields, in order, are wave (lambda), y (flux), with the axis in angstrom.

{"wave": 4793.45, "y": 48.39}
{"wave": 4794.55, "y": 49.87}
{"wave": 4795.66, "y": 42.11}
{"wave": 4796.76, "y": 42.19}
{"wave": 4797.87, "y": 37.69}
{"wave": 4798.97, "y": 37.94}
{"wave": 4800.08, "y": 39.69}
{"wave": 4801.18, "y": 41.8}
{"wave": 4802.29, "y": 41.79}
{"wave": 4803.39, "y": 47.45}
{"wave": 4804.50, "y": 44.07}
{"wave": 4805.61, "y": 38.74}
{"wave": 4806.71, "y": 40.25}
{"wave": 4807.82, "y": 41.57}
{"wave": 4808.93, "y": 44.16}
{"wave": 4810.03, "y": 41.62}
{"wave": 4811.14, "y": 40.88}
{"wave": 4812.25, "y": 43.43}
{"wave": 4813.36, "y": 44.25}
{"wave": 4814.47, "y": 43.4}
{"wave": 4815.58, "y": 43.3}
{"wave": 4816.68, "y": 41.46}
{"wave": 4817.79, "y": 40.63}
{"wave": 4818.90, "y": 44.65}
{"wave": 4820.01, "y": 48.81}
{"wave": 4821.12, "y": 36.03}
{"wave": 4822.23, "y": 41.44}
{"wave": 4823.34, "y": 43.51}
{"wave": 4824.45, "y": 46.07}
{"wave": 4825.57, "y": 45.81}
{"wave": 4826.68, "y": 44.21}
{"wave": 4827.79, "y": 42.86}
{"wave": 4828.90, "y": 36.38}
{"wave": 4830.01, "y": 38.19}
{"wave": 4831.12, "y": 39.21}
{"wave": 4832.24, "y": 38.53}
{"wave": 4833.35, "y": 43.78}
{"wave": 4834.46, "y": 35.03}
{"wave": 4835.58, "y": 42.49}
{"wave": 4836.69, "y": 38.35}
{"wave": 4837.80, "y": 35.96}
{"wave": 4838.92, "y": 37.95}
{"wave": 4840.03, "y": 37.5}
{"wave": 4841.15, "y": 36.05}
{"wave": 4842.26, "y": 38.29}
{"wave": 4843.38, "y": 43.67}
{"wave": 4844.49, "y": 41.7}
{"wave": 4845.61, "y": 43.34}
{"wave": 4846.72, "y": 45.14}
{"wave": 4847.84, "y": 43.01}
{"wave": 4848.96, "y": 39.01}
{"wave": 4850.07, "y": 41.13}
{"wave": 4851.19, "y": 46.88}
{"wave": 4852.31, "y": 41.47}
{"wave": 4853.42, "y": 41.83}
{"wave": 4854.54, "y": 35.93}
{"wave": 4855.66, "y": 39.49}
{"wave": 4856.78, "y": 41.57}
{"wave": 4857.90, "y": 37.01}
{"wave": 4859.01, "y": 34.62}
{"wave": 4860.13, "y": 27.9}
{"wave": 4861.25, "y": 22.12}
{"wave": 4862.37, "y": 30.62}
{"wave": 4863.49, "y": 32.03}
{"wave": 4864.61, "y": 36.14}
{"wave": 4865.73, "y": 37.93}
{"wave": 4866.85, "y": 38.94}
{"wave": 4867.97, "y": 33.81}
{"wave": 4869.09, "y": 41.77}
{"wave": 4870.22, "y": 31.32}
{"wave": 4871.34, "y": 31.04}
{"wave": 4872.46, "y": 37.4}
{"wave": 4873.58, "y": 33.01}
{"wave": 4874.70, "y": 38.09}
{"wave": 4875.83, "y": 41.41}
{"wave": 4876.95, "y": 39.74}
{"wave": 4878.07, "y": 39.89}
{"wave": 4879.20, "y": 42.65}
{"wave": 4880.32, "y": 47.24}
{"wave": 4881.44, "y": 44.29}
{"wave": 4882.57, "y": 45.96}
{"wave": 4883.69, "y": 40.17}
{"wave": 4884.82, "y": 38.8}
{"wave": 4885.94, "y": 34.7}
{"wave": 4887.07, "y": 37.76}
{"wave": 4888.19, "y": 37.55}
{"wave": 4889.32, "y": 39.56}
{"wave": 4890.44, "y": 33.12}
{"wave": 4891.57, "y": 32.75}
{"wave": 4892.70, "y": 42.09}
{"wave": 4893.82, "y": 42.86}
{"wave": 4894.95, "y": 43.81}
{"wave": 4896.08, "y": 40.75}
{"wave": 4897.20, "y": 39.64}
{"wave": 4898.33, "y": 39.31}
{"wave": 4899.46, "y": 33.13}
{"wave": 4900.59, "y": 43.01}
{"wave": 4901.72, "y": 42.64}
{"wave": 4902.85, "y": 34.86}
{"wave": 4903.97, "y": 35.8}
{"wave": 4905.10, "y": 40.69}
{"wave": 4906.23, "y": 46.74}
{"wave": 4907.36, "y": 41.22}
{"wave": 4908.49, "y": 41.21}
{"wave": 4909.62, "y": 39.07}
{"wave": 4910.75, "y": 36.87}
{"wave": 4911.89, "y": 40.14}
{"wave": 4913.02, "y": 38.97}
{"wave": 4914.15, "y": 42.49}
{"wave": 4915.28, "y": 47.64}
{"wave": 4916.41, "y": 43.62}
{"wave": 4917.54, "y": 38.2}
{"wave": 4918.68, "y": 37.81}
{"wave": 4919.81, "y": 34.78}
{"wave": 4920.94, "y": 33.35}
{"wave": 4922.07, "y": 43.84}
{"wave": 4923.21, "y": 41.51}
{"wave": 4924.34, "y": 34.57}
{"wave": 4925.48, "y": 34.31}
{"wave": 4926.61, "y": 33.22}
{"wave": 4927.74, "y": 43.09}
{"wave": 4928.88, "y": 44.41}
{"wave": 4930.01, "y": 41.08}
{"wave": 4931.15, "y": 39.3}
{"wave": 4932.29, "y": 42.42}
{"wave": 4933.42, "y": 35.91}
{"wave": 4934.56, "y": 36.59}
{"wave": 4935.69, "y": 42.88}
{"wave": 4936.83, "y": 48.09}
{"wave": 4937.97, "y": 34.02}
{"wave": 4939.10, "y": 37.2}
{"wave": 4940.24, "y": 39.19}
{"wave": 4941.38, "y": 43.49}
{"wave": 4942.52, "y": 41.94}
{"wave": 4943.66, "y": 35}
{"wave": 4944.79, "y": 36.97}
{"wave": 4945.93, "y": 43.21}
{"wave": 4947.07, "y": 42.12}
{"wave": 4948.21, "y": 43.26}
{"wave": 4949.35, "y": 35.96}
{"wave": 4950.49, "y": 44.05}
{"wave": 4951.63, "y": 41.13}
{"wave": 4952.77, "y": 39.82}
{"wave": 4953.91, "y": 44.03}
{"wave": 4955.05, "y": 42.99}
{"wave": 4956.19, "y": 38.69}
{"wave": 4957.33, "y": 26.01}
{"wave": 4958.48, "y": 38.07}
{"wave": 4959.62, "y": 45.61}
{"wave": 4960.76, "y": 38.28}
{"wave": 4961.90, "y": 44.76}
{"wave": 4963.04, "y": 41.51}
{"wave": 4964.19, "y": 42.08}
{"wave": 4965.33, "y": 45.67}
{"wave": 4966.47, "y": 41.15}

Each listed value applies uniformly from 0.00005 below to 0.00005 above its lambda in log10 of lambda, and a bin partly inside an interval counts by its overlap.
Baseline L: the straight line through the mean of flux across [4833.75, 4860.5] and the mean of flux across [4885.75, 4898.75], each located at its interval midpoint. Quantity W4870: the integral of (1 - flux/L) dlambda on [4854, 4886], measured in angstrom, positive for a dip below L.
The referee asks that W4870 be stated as 1.62 angstrom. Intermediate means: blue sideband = 39.5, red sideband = 38.8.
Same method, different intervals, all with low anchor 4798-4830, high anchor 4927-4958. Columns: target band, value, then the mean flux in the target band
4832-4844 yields 0.8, 38.9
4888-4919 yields 0.6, 39.9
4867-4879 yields 1.2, 37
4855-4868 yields 2.2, 34.4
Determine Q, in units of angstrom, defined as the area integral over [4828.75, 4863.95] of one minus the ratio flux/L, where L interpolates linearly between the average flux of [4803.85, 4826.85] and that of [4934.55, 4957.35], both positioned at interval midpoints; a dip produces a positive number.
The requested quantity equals 3.19 angstrom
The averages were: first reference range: 42.8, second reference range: 40.3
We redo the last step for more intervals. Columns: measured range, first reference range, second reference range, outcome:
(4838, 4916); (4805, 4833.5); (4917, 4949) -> 3.3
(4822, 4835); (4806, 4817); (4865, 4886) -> 0.1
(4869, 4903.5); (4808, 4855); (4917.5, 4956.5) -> 1.3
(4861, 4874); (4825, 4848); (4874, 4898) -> 2.0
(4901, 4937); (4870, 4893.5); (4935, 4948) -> -0.1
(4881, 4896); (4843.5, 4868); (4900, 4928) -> -0.2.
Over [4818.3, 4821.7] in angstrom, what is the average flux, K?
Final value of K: 43.1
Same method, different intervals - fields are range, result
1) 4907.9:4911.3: 39.1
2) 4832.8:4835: 39.5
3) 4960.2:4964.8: 41.7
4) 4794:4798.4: 42.9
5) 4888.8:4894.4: 38.1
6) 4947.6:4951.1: 41.1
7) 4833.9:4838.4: 37.9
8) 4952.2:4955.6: 42.3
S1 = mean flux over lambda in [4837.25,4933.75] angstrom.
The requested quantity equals 38.9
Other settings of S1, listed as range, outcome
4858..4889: 37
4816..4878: 39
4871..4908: 39.5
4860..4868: 32.6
